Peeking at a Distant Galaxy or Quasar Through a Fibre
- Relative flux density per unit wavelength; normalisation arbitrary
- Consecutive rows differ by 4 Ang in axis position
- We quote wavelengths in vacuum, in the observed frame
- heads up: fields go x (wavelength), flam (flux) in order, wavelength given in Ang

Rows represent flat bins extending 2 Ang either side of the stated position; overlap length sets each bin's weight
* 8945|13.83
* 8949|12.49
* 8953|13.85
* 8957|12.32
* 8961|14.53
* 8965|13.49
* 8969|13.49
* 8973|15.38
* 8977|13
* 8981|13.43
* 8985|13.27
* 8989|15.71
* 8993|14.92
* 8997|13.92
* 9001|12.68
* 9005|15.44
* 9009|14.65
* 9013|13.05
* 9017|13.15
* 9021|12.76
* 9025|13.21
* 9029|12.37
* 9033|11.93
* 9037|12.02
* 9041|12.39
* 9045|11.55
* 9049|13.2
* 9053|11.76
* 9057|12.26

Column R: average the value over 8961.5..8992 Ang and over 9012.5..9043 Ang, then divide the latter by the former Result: 0.9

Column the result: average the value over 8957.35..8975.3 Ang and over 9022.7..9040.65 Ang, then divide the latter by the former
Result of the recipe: 0.88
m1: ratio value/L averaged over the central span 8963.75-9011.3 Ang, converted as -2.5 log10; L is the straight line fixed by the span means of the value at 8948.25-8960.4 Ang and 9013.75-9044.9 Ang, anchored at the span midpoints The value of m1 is -0.10 mag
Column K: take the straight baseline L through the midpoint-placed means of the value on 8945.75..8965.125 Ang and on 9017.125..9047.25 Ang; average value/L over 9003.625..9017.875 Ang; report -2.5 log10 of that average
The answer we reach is -0.12 mag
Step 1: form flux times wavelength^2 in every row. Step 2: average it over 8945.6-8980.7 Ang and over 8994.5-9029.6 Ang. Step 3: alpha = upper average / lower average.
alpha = 1.0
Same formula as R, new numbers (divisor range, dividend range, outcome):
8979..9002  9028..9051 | 0.87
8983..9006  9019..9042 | 0.87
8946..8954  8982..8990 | 1.08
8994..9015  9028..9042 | 0.87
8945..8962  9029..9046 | 0.91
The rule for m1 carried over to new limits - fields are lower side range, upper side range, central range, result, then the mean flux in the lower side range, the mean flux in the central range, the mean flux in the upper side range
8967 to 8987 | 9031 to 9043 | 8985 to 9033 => -0.07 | 13.7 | 13.7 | 12.1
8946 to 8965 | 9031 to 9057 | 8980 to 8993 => -0.11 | 13.3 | 14.3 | 12.2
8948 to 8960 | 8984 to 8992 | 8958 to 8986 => 0.01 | 13.1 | 13.8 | 14.7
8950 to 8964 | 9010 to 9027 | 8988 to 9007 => -0.10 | 13.5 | 14.5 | 13.1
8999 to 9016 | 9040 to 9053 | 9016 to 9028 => 0.03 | 13.9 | 13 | 12.3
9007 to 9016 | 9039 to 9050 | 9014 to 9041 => 0.04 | 13.8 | 12.6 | 12.3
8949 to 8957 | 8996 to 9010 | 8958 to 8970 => -0.03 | 13.1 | 13.7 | 14.2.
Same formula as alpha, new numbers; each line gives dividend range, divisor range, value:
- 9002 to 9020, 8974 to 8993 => 1.00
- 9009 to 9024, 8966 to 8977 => 0.95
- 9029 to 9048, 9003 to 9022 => 0.88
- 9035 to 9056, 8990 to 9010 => 0.86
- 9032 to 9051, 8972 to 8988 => 0.90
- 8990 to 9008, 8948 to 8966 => 1.08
